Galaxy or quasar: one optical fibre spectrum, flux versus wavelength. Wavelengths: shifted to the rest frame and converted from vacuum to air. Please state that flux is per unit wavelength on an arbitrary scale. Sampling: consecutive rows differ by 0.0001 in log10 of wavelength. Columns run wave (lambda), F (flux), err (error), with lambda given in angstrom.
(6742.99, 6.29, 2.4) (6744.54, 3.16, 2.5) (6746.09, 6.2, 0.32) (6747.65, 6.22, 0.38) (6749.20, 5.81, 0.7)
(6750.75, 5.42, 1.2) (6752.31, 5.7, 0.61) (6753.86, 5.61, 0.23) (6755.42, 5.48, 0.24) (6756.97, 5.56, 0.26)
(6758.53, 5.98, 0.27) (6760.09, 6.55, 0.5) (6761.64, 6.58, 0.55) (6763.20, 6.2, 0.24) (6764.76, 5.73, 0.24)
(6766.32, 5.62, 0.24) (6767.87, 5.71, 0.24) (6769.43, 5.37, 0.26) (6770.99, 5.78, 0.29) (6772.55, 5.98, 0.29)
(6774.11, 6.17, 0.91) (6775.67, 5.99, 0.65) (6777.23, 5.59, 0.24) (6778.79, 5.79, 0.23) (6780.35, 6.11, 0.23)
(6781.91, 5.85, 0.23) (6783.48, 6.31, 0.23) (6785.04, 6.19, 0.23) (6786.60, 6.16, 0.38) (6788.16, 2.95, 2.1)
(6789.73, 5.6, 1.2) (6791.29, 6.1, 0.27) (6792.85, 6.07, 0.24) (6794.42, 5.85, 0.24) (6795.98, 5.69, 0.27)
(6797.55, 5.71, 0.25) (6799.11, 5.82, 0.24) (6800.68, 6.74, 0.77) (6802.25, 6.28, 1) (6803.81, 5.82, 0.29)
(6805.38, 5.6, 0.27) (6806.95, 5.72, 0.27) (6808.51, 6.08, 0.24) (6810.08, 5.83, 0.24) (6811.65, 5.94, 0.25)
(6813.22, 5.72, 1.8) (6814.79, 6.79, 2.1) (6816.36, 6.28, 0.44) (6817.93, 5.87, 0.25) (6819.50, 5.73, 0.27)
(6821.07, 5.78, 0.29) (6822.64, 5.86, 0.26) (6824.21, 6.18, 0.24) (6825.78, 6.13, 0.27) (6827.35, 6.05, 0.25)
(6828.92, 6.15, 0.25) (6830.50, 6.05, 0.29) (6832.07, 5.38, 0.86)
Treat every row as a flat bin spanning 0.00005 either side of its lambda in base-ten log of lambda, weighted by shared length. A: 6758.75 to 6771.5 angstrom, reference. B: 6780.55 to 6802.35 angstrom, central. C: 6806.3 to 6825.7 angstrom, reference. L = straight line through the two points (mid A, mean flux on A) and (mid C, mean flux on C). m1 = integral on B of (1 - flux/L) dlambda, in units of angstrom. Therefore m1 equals 0.61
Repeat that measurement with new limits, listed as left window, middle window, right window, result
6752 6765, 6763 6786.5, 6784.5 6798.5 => -0.5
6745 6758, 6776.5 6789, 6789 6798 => 0.4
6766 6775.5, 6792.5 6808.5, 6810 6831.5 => 0.0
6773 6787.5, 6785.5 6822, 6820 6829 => 1.0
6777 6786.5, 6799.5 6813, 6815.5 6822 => -0.1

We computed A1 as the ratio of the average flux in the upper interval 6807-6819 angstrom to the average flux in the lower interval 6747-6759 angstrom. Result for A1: 1.06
